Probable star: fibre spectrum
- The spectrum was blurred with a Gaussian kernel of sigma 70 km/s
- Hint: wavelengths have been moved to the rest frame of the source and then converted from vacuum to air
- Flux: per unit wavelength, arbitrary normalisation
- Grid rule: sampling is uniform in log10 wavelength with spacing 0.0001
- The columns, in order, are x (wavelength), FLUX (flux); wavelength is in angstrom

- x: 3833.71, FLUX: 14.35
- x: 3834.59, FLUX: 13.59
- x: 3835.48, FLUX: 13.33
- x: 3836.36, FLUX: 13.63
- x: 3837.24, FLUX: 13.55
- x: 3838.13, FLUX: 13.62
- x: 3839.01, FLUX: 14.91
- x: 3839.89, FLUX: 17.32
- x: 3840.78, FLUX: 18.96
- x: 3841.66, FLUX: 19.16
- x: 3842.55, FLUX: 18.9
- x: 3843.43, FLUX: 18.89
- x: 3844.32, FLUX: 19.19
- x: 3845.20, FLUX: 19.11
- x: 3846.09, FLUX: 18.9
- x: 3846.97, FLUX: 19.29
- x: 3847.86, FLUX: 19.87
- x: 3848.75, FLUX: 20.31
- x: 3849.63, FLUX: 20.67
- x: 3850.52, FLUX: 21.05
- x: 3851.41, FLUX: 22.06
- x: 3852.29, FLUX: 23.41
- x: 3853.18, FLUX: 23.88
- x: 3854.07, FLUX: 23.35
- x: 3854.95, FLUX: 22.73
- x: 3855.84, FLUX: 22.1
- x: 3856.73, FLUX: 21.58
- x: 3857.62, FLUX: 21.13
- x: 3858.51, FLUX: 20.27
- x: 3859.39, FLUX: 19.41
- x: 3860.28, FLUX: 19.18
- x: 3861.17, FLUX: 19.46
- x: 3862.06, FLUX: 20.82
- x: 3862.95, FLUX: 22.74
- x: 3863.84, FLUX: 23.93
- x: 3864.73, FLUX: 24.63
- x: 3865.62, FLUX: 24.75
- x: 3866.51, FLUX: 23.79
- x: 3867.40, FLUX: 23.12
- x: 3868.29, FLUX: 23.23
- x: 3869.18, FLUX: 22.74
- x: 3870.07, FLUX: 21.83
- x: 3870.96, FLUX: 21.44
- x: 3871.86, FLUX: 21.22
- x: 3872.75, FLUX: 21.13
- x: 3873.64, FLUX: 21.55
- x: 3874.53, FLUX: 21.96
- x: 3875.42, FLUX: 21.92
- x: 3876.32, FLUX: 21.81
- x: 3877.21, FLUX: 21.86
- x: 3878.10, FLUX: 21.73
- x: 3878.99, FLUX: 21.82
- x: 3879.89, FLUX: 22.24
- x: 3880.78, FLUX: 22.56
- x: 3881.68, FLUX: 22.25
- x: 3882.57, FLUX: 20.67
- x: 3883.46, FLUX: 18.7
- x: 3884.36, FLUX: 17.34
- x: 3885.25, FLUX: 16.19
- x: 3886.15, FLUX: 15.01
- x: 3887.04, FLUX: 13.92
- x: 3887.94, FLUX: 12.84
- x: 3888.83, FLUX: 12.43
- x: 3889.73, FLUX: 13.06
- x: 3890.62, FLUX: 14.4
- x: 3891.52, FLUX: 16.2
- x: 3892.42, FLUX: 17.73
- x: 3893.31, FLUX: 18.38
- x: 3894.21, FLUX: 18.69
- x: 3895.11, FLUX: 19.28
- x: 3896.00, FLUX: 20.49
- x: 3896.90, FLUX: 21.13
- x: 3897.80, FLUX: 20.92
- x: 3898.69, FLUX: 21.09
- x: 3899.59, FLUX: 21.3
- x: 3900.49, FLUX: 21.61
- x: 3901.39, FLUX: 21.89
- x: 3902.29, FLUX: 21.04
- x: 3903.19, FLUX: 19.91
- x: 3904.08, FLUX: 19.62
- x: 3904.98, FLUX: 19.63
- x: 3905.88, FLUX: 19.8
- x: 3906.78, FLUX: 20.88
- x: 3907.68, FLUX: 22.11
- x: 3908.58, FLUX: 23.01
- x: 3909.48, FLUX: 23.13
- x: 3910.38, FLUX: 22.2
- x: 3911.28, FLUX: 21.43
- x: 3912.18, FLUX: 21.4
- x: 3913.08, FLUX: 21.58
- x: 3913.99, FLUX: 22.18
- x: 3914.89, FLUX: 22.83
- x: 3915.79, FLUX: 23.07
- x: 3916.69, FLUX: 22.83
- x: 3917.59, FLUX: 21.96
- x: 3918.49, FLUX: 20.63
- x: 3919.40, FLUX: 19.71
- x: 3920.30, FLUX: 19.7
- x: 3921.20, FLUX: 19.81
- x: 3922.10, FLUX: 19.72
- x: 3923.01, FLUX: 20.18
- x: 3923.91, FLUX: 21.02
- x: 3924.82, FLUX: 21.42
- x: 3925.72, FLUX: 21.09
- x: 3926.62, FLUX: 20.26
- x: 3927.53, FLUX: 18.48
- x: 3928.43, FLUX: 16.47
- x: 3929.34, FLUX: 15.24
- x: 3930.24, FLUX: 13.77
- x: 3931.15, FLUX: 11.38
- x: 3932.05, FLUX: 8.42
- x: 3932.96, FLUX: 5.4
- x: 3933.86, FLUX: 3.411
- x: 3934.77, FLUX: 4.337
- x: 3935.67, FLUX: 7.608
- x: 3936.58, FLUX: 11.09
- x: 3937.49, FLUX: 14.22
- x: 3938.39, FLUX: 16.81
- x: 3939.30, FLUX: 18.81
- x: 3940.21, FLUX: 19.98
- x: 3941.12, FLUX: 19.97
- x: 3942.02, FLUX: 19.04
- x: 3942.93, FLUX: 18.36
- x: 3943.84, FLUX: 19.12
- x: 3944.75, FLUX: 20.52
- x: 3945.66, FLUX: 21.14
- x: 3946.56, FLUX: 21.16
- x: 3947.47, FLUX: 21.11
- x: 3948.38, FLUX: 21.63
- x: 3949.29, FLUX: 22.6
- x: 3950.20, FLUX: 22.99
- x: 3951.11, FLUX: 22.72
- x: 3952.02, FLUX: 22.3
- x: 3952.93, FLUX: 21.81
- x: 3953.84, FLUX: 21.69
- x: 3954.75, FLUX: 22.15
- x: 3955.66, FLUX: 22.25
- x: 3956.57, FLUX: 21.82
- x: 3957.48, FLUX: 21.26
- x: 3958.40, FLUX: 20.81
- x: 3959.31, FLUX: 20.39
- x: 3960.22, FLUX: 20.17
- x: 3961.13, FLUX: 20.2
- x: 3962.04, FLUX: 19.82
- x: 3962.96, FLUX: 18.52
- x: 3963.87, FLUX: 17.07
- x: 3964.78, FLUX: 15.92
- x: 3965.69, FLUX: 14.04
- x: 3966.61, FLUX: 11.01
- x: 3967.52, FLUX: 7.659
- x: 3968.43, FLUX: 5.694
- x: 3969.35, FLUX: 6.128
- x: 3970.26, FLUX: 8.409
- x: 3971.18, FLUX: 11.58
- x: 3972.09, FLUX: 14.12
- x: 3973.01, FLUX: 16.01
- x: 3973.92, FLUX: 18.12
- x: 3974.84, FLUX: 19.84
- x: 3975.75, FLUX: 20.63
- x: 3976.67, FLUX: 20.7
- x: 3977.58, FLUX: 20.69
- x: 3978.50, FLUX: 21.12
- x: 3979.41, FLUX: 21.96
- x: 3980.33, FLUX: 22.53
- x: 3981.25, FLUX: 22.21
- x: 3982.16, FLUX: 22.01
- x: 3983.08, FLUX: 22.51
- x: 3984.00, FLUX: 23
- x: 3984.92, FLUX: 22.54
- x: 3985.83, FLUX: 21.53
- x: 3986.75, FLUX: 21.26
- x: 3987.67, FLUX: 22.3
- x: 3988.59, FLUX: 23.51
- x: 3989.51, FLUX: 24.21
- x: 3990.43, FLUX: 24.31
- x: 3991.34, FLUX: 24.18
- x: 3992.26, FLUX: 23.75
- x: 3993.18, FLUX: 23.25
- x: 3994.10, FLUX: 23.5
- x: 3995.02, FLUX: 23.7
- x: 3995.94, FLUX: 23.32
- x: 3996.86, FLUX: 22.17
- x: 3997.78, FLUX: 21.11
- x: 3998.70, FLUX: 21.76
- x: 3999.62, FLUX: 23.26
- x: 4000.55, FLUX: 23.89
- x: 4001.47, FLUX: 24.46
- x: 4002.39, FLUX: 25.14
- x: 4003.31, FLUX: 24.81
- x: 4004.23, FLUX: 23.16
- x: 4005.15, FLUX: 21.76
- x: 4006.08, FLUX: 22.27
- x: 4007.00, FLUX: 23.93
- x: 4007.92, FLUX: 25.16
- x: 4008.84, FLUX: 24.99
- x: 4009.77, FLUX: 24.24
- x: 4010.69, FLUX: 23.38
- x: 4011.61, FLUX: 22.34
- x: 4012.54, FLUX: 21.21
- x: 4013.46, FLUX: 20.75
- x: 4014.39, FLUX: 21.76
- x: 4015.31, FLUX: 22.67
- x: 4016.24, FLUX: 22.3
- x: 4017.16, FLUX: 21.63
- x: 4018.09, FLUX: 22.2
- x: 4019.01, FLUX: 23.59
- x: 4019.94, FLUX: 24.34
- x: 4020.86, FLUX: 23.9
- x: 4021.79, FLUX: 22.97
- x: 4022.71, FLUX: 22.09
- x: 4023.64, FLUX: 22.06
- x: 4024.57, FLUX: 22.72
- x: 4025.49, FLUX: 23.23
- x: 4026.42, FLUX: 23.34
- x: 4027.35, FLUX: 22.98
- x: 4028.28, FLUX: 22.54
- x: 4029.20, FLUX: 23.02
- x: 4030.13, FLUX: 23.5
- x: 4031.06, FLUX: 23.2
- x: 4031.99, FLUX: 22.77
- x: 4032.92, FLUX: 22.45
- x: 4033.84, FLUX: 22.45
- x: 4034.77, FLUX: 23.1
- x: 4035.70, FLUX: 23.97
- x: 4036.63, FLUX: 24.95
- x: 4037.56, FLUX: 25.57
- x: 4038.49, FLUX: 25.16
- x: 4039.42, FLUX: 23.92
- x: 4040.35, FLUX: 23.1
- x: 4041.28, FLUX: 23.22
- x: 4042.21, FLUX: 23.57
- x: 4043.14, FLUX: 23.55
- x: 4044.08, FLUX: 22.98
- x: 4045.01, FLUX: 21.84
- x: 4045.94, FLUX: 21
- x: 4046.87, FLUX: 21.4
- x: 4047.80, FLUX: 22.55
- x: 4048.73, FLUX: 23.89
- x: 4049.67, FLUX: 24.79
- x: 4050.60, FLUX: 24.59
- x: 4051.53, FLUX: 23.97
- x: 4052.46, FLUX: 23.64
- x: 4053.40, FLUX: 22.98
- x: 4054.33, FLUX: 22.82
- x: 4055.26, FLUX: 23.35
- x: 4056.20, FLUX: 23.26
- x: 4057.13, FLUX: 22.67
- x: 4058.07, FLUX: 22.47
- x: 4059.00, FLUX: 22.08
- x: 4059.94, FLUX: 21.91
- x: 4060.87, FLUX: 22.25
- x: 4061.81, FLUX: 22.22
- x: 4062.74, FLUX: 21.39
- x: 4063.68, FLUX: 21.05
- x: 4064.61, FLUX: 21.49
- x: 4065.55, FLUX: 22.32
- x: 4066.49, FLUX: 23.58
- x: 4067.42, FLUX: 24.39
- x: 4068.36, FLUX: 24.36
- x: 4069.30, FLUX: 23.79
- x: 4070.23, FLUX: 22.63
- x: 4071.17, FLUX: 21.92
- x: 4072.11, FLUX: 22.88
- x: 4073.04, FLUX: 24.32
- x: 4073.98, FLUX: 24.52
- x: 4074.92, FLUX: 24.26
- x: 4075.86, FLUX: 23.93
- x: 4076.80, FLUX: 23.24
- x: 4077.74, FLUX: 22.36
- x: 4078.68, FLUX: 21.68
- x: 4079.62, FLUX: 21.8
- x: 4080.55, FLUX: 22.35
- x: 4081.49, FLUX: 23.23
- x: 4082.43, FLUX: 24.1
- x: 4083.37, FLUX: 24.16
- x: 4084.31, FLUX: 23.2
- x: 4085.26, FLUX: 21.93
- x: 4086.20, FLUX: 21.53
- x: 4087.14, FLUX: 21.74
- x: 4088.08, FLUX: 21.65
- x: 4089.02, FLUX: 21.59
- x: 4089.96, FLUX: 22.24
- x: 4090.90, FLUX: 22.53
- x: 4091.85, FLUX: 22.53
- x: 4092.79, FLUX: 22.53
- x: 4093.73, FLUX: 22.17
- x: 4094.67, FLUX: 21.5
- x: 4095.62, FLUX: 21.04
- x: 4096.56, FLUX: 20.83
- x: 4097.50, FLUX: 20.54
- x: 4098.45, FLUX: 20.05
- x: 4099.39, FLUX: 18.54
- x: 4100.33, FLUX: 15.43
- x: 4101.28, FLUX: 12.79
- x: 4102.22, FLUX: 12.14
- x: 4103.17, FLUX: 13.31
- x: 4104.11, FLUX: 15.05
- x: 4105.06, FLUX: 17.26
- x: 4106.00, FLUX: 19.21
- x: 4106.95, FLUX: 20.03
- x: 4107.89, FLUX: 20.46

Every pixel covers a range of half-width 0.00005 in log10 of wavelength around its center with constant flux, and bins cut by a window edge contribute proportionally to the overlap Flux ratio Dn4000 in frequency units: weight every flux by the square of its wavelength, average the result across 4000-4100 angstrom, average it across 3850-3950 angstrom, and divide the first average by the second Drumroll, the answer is 1.26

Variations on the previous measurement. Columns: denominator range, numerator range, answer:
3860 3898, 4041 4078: 1.26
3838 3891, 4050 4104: 1.20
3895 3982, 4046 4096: 1.31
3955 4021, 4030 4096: 1.15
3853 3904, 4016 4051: 1.23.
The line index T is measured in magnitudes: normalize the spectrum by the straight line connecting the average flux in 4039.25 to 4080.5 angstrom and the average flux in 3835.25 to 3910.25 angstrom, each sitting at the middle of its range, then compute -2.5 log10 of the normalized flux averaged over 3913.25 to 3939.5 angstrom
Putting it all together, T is 0.24 mag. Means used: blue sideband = 20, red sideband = 22.9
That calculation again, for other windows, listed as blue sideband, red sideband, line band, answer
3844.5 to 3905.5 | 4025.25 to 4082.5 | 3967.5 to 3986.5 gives 0.22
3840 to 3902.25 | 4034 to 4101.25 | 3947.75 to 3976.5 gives 0.20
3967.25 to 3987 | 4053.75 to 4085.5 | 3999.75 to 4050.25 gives -0.14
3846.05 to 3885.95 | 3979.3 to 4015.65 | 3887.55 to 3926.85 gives 0.10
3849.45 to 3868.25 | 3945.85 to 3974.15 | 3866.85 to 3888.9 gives 0.06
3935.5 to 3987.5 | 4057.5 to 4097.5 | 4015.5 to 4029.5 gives -0.11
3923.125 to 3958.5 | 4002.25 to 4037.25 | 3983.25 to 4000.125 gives -0.09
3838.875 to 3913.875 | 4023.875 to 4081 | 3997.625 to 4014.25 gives -0.04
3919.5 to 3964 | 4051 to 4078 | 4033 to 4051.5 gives -0.06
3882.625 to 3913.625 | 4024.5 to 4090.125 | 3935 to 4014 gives 0.05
